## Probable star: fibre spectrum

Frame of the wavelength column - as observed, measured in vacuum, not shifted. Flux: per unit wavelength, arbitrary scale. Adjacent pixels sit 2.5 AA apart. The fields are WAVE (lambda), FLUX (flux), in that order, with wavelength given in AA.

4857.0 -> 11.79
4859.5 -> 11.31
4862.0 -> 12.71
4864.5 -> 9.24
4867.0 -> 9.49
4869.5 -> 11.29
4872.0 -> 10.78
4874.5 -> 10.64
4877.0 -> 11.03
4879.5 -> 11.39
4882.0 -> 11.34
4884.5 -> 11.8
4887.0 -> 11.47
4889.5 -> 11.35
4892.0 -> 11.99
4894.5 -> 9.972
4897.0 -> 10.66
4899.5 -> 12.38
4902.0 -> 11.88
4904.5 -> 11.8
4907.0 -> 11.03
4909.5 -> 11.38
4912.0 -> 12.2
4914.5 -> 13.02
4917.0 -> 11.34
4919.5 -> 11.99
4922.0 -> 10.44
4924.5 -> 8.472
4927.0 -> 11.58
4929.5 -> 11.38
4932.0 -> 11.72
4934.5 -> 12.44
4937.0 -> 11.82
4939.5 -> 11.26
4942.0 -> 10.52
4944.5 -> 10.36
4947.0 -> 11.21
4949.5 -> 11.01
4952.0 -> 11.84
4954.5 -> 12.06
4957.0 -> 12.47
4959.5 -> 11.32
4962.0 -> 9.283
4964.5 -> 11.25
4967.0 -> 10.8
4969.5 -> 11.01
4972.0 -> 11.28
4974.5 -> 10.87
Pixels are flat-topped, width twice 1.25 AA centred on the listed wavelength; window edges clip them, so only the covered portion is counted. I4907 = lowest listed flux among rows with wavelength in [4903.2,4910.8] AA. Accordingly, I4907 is 11.03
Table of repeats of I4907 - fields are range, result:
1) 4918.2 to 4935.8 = 8.472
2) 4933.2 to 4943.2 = 10.52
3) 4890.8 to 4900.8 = 9.972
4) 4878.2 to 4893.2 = 11.34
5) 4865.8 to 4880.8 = 9.49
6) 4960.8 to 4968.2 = 9.283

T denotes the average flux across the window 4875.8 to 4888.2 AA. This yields 11.4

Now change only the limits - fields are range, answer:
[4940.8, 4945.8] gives 10.4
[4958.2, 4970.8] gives 10.7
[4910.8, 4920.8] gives 12.1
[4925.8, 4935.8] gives 11.8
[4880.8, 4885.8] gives 11.6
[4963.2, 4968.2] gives 11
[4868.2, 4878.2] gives 10.9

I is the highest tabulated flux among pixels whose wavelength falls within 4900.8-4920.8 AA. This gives 13.02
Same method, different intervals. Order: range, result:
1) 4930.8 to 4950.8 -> 12.44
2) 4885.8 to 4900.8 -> 12.38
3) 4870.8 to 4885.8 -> 11.8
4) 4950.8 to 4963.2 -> 12.47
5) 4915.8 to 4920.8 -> 11.99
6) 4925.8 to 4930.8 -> 11.58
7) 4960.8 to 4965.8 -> 11.25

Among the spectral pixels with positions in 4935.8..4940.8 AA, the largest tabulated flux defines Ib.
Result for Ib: 11.82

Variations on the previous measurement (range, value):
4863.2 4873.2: 11.29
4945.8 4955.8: 12.06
